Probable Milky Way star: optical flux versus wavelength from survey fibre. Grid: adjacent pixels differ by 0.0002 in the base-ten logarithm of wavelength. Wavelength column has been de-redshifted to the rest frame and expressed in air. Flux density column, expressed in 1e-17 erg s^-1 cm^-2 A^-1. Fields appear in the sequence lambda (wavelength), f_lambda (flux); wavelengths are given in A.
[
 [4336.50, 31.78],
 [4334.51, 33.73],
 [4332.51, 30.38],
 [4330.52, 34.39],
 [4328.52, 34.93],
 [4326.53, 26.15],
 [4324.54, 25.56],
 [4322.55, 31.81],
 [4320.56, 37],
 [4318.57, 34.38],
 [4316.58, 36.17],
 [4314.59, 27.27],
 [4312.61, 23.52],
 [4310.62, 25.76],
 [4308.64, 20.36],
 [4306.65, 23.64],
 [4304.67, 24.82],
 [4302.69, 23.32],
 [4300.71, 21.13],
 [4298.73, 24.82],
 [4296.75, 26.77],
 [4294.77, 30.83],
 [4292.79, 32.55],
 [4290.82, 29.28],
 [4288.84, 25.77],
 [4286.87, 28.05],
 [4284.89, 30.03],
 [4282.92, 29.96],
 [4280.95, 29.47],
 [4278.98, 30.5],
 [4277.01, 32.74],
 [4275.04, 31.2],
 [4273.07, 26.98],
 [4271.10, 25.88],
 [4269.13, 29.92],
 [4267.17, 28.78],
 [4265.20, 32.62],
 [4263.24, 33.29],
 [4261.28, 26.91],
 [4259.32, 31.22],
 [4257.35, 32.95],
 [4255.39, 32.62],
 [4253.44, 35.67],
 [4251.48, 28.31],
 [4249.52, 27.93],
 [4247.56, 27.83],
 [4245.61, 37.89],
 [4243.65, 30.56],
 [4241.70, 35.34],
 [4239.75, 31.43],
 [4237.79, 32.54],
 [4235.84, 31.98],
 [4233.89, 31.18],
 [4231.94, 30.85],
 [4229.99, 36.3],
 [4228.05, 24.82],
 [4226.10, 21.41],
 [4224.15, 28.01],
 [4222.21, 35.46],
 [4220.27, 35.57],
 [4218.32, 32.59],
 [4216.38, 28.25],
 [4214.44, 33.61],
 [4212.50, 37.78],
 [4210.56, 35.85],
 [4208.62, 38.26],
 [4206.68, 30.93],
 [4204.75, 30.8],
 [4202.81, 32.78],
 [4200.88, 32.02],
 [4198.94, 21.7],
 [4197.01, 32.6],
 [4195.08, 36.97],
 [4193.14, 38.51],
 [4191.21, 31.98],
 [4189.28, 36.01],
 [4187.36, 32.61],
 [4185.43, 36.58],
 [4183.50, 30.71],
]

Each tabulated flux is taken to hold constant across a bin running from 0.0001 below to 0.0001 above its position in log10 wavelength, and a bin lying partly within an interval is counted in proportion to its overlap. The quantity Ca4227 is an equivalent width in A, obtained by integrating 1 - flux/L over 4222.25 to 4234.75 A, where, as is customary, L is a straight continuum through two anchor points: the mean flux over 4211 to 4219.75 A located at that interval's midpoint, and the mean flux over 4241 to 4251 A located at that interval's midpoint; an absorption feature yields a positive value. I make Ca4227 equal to 1.3 A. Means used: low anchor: 33.3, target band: 29.2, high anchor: 31.6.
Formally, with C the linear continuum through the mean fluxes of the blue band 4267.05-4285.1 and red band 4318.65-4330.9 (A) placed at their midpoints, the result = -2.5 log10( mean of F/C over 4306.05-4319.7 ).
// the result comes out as 0.14 mag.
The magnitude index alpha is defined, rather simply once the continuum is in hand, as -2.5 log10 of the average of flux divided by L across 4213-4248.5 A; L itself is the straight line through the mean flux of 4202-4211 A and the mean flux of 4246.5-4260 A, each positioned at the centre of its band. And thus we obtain 0.02 mag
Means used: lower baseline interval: 33.6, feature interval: 31.5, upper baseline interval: 31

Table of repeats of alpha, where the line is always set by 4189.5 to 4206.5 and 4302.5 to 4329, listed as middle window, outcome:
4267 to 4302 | 0.029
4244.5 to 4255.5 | -0.040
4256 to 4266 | -0.046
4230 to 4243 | -0.052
